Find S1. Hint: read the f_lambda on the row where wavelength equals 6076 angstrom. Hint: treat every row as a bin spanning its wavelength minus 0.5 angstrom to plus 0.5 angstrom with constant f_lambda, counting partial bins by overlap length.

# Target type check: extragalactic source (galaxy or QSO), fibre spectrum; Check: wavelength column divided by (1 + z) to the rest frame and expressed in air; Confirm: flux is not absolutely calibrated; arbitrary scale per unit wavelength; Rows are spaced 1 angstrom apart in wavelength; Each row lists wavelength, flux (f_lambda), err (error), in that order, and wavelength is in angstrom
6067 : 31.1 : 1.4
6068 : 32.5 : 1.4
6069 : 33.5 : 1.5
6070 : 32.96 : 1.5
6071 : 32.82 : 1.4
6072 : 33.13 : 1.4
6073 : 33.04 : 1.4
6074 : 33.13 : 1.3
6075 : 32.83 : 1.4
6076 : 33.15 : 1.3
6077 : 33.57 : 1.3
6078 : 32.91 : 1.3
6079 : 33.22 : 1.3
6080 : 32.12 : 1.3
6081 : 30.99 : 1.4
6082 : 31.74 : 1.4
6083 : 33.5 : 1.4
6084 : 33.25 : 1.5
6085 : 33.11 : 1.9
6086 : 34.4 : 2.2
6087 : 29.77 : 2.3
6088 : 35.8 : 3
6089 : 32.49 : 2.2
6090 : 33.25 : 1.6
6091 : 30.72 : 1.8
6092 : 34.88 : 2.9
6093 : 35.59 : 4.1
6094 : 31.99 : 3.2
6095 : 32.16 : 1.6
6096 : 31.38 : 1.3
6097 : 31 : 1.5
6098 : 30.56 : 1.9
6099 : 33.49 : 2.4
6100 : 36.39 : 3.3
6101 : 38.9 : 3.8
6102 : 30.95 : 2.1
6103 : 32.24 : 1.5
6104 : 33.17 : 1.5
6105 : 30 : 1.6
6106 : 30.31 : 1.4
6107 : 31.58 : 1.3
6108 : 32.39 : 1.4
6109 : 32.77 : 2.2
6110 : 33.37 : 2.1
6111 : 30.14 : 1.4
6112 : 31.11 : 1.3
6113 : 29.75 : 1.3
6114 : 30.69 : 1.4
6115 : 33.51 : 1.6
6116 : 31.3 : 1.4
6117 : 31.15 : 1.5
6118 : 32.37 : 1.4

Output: 33.15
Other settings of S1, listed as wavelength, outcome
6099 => 33.49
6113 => 29.75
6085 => 33.11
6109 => 32.77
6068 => 32.5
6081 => 30.99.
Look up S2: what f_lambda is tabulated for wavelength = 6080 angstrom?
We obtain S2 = 32.12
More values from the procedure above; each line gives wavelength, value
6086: 34.4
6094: 31.99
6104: 33.17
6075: 32.83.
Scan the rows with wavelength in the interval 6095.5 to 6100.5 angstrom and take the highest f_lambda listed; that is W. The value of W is 36.39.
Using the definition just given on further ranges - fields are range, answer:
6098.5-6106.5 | 38.9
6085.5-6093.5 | 35.8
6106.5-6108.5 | 32.39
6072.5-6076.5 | 33.15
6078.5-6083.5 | 33.5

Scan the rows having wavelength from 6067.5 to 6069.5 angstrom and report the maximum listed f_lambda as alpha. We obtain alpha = 33.5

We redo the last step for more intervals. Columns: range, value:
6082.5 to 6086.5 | 34.4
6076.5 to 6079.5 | 33.57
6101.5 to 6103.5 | 32.24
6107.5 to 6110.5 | 33.37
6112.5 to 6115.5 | 33.51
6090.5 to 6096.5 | 35.59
